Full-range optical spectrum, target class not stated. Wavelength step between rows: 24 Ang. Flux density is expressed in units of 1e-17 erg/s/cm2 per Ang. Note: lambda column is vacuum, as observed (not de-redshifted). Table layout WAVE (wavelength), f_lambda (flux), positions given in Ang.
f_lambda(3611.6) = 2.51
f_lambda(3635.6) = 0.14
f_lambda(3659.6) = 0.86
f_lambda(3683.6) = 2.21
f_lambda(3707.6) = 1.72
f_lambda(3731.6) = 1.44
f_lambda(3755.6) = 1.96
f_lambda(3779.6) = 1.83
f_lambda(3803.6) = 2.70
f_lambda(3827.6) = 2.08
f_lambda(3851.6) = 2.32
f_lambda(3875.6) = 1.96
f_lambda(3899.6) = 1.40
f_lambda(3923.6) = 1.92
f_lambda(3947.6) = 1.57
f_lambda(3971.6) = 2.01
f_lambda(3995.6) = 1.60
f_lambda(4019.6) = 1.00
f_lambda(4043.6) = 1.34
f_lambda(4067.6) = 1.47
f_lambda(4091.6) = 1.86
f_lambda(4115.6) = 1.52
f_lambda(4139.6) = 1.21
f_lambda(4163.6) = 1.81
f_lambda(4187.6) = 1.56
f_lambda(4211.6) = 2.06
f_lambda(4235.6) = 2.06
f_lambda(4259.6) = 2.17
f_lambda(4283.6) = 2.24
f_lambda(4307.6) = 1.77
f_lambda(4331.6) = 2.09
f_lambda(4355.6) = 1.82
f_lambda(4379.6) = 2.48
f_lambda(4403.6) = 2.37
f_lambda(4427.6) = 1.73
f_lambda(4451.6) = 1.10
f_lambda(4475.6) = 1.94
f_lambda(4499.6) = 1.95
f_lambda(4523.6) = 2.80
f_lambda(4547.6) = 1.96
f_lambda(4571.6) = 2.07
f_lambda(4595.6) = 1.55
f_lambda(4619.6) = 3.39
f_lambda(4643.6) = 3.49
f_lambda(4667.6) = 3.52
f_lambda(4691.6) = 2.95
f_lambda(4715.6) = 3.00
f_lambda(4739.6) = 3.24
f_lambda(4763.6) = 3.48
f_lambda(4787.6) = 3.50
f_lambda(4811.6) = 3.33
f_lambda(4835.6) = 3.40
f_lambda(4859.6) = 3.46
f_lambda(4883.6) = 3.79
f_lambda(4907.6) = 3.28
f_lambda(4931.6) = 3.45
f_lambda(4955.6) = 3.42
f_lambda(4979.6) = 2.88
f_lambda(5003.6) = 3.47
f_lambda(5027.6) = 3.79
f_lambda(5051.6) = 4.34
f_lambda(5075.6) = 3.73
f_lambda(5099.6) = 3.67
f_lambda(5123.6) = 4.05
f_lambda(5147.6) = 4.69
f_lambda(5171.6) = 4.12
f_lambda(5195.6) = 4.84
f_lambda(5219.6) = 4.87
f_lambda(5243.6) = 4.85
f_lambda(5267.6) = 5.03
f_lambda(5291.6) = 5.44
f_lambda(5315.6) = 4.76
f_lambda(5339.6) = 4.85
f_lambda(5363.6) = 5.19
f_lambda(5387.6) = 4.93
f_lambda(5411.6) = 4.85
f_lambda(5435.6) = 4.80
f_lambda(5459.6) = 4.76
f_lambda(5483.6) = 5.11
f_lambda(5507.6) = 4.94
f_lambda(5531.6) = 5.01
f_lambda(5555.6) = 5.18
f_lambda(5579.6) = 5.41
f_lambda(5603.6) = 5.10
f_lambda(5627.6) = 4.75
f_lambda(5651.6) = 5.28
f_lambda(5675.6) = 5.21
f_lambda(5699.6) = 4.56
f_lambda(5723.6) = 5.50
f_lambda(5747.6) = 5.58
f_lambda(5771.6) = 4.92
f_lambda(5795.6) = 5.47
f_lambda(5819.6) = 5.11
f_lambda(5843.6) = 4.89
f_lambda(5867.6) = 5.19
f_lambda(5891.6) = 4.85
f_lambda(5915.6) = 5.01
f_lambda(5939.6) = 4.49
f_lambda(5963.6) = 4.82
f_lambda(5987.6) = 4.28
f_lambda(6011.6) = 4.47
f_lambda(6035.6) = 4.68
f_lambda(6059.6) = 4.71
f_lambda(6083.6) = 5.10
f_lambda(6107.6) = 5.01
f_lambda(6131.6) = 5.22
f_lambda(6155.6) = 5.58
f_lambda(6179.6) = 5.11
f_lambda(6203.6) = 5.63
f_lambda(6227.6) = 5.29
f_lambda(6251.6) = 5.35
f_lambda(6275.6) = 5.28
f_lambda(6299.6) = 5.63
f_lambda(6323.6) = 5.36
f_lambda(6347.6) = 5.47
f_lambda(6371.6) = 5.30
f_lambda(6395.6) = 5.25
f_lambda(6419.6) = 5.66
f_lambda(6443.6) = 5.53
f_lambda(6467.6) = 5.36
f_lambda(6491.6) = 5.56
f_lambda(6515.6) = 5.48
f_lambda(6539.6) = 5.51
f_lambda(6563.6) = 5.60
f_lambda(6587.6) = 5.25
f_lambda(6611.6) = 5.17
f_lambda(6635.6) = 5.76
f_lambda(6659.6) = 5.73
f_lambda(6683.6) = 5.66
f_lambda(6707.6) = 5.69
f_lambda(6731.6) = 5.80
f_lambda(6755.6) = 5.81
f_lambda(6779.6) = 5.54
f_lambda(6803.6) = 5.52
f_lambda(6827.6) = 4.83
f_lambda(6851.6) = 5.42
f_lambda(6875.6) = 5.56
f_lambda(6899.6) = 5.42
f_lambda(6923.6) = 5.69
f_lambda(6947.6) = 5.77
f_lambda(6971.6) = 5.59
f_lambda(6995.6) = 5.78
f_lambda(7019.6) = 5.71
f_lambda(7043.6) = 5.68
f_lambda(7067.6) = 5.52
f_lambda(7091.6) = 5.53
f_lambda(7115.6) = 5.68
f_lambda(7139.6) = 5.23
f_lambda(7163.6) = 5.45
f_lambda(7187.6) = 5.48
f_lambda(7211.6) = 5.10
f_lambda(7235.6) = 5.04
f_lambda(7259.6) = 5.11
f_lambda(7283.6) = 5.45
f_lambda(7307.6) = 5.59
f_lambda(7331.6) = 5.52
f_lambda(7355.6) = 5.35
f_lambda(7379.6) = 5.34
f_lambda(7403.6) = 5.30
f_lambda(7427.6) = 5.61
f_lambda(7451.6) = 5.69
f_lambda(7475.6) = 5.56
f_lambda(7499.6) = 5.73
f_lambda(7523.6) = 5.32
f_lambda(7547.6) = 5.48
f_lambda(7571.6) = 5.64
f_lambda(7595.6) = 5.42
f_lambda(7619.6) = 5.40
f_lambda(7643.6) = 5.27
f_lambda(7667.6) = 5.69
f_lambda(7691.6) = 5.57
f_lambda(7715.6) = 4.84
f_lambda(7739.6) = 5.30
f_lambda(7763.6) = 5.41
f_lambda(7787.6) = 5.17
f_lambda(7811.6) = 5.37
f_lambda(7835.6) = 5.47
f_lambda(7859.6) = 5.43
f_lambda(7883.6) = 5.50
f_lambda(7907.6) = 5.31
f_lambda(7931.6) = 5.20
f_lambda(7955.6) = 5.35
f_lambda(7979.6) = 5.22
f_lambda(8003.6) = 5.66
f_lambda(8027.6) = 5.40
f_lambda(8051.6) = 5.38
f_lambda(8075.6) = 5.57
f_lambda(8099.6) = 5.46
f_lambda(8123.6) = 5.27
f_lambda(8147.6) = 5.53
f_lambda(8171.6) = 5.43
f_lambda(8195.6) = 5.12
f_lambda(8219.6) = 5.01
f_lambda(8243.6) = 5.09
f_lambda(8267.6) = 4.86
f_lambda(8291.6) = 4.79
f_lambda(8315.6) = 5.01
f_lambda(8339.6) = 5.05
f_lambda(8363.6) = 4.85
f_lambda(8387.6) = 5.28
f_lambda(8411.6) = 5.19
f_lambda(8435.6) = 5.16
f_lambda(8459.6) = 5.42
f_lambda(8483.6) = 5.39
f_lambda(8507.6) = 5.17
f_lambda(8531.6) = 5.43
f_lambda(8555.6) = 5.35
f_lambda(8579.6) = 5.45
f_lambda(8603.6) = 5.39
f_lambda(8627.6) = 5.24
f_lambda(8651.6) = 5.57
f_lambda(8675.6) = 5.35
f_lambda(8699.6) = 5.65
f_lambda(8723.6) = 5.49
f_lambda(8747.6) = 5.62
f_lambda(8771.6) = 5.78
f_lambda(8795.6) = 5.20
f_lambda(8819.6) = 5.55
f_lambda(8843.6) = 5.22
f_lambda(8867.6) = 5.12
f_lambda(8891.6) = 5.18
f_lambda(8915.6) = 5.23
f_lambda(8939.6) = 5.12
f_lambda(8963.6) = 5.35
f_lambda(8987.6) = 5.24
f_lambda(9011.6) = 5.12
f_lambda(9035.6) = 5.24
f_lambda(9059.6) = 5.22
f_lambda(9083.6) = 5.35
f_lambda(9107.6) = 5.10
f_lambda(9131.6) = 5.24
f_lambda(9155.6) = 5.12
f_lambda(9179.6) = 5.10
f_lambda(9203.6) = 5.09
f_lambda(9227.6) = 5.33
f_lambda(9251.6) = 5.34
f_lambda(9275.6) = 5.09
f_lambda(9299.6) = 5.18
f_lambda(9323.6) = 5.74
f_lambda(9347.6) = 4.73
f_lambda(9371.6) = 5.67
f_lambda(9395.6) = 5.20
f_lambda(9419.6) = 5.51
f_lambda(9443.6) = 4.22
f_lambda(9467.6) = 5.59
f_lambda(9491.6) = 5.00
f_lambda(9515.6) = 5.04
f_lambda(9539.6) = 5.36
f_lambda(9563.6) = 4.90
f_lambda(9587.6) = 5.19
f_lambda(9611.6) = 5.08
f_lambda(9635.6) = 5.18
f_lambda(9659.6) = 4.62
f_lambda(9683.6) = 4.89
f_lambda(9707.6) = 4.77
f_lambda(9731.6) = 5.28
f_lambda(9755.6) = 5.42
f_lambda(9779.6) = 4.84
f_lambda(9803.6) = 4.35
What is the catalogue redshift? 0.16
